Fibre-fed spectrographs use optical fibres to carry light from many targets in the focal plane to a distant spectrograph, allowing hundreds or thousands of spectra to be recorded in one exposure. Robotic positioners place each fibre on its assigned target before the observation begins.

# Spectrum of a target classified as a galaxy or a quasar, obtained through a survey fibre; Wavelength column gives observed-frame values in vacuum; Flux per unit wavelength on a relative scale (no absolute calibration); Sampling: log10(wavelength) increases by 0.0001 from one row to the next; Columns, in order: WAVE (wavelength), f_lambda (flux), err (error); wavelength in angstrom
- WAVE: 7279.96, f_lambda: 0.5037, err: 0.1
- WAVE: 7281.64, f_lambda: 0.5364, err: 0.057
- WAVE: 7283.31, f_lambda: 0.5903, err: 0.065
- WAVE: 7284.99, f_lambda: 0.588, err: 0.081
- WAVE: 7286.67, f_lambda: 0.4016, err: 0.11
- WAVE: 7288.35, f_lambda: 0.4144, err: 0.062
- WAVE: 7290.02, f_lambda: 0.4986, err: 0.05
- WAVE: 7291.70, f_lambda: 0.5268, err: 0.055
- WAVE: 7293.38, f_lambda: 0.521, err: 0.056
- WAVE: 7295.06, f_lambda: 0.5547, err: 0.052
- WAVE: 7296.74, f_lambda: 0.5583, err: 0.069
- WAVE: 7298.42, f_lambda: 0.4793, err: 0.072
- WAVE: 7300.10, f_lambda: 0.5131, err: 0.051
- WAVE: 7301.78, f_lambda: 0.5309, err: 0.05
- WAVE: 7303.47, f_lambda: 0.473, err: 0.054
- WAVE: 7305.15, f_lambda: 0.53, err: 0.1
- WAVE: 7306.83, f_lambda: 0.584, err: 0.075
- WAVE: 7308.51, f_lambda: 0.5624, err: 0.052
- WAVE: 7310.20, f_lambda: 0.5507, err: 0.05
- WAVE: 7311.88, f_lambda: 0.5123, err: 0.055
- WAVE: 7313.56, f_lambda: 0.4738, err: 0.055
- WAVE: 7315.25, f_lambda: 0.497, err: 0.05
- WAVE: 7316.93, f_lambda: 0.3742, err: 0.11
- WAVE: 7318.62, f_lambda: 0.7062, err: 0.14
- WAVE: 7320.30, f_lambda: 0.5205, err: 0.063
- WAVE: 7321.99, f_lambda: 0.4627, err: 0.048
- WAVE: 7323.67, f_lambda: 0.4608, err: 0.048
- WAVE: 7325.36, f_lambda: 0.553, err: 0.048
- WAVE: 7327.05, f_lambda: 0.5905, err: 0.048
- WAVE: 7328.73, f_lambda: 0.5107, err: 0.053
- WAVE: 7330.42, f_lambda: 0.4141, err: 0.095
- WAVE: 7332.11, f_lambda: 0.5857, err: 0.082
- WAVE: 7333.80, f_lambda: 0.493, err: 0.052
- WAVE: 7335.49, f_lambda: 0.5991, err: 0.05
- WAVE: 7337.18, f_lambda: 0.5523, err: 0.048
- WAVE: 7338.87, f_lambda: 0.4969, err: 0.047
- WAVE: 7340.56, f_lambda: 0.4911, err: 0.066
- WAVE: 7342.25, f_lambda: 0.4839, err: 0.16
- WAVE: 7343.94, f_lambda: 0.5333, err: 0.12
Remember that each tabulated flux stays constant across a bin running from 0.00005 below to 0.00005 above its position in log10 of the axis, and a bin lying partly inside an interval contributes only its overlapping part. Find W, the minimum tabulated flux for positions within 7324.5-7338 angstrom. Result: 0.4141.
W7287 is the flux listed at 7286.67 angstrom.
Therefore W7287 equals 0.4016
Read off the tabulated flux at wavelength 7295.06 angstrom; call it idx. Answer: 0.5547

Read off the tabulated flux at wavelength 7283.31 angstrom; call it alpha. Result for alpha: 0.5903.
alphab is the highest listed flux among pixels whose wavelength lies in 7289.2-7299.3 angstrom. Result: 0.5583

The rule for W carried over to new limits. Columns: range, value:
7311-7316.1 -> 0.4738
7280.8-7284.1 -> 0.5364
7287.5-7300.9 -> 0.4144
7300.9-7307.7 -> 0.473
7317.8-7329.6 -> 0.4608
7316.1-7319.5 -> 0.3742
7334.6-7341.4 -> 0.4911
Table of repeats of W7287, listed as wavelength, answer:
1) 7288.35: 0.4144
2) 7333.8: 0.493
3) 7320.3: 0.5205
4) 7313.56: 0.4738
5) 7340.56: 0.4911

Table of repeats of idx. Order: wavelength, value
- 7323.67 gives 0.4608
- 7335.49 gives 0.5991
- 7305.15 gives 0.53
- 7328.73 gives 0.5107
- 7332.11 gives 0.5857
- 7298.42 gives 0.4793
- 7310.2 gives 0.5507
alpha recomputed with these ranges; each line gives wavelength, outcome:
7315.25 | 0.497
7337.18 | 0.5523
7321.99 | 0.4627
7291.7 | 0.5268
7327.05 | 0.5905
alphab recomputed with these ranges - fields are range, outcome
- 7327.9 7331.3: 0.5107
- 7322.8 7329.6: 0.5905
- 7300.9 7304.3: 0.5309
